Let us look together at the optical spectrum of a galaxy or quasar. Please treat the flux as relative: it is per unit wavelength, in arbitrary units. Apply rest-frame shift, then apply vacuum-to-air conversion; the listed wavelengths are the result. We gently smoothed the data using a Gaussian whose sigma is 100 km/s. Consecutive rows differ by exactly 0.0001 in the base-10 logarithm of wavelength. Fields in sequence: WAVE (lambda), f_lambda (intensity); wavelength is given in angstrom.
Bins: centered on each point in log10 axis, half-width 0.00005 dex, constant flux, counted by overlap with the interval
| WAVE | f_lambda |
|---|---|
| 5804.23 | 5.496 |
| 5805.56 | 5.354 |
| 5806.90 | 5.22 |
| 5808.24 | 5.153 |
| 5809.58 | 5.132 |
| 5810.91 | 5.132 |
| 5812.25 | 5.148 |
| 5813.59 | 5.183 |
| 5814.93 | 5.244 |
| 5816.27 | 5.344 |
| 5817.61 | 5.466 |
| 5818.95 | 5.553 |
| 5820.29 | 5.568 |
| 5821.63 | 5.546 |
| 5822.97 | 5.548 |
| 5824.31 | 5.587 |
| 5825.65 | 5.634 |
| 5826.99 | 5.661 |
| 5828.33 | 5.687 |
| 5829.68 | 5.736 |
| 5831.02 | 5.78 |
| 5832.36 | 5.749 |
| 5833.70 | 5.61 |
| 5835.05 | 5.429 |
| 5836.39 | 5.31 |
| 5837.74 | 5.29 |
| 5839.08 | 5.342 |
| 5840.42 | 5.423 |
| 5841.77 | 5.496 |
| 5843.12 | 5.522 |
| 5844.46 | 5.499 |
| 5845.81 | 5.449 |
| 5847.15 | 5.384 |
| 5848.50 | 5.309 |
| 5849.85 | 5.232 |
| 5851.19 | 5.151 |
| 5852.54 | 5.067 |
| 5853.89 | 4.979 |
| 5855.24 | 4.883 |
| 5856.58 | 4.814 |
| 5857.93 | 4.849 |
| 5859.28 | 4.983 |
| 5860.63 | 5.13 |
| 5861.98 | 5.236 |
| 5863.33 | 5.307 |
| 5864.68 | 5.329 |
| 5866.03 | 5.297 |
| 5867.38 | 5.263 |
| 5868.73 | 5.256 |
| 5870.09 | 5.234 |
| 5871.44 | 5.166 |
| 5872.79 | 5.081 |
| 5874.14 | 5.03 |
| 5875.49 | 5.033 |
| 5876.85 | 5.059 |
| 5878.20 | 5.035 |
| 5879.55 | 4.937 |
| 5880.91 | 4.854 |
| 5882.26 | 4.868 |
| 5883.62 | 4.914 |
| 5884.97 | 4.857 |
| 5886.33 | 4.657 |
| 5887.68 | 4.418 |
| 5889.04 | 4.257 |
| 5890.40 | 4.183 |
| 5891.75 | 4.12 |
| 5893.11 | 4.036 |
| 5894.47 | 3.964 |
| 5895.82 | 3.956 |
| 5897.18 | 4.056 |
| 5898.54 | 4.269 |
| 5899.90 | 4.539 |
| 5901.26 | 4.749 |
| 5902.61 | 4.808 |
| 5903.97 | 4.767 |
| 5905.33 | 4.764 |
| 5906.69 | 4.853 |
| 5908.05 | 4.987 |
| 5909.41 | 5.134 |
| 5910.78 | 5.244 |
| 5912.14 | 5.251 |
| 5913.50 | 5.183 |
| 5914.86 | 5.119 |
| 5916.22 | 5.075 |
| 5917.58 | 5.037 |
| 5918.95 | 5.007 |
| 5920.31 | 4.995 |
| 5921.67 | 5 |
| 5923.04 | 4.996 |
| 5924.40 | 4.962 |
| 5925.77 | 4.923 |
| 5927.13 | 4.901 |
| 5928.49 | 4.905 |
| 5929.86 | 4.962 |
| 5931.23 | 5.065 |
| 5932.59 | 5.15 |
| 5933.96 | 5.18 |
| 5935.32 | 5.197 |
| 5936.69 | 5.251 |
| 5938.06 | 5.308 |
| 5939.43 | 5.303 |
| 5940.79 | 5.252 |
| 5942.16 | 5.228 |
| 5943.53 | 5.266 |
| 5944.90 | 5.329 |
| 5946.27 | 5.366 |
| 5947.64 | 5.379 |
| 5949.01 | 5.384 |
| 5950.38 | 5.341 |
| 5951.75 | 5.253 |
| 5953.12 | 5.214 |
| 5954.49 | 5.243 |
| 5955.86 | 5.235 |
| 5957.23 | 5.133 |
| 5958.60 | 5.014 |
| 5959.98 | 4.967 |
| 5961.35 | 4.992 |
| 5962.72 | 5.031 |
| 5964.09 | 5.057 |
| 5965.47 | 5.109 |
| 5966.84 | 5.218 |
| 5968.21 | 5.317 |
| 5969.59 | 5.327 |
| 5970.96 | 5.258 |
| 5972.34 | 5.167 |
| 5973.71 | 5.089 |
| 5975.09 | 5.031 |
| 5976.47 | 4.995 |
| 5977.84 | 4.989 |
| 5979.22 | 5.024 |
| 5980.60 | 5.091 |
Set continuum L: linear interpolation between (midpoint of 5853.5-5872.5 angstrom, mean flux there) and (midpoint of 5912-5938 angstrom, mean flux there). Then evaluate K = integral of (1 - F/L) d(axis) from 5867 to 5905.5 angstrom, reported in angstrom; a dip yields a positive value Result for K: 3.1 angstrom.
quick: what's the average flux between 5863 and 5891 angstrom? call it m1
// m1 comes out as 4.95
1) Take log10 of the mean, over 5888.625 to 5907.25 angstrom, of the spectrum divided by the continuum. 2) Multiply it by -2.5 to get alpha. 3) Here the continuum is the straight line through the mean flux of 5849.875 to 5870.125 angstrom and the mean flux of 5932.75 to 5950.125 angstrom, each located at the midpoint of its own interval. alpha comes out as 0.19 mag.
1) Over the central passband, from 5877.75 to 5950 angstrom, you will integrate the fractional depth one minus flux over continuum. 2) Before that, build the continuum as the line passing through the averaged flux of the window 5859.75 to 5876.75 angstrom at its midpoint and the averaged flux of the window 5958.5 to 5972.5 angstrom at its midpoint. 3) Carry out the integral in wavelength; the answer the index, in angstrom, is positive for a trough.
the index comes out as 3.8 angstrom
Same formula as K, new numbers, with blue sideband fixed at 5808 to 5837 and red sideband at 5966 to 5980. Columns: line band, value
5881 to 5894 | 2.05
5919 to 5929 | 0.55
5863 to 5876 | 0.41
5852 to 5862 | 0.78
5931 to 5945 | -0.04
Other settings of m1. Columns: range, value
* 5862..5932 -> 4.86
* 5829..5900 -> 5.01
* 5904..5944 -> 5.08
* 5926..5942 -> 5.13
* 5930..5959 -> 5.24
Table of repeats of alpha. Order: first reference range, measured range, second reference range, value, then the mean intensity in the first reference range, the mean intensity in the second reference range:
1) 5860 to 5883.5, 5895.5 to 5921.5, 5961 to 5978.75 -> 0.06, 5.12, 5.12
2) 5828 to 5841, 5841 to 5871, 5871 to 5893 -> -0.01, 5.53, 4.76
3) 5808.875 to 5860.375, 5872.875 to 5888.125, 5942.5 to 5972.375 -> 0.09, 5.36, 5.21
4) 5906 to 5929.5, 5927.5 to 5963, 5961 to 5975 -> -0.02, 5.03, 5.16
